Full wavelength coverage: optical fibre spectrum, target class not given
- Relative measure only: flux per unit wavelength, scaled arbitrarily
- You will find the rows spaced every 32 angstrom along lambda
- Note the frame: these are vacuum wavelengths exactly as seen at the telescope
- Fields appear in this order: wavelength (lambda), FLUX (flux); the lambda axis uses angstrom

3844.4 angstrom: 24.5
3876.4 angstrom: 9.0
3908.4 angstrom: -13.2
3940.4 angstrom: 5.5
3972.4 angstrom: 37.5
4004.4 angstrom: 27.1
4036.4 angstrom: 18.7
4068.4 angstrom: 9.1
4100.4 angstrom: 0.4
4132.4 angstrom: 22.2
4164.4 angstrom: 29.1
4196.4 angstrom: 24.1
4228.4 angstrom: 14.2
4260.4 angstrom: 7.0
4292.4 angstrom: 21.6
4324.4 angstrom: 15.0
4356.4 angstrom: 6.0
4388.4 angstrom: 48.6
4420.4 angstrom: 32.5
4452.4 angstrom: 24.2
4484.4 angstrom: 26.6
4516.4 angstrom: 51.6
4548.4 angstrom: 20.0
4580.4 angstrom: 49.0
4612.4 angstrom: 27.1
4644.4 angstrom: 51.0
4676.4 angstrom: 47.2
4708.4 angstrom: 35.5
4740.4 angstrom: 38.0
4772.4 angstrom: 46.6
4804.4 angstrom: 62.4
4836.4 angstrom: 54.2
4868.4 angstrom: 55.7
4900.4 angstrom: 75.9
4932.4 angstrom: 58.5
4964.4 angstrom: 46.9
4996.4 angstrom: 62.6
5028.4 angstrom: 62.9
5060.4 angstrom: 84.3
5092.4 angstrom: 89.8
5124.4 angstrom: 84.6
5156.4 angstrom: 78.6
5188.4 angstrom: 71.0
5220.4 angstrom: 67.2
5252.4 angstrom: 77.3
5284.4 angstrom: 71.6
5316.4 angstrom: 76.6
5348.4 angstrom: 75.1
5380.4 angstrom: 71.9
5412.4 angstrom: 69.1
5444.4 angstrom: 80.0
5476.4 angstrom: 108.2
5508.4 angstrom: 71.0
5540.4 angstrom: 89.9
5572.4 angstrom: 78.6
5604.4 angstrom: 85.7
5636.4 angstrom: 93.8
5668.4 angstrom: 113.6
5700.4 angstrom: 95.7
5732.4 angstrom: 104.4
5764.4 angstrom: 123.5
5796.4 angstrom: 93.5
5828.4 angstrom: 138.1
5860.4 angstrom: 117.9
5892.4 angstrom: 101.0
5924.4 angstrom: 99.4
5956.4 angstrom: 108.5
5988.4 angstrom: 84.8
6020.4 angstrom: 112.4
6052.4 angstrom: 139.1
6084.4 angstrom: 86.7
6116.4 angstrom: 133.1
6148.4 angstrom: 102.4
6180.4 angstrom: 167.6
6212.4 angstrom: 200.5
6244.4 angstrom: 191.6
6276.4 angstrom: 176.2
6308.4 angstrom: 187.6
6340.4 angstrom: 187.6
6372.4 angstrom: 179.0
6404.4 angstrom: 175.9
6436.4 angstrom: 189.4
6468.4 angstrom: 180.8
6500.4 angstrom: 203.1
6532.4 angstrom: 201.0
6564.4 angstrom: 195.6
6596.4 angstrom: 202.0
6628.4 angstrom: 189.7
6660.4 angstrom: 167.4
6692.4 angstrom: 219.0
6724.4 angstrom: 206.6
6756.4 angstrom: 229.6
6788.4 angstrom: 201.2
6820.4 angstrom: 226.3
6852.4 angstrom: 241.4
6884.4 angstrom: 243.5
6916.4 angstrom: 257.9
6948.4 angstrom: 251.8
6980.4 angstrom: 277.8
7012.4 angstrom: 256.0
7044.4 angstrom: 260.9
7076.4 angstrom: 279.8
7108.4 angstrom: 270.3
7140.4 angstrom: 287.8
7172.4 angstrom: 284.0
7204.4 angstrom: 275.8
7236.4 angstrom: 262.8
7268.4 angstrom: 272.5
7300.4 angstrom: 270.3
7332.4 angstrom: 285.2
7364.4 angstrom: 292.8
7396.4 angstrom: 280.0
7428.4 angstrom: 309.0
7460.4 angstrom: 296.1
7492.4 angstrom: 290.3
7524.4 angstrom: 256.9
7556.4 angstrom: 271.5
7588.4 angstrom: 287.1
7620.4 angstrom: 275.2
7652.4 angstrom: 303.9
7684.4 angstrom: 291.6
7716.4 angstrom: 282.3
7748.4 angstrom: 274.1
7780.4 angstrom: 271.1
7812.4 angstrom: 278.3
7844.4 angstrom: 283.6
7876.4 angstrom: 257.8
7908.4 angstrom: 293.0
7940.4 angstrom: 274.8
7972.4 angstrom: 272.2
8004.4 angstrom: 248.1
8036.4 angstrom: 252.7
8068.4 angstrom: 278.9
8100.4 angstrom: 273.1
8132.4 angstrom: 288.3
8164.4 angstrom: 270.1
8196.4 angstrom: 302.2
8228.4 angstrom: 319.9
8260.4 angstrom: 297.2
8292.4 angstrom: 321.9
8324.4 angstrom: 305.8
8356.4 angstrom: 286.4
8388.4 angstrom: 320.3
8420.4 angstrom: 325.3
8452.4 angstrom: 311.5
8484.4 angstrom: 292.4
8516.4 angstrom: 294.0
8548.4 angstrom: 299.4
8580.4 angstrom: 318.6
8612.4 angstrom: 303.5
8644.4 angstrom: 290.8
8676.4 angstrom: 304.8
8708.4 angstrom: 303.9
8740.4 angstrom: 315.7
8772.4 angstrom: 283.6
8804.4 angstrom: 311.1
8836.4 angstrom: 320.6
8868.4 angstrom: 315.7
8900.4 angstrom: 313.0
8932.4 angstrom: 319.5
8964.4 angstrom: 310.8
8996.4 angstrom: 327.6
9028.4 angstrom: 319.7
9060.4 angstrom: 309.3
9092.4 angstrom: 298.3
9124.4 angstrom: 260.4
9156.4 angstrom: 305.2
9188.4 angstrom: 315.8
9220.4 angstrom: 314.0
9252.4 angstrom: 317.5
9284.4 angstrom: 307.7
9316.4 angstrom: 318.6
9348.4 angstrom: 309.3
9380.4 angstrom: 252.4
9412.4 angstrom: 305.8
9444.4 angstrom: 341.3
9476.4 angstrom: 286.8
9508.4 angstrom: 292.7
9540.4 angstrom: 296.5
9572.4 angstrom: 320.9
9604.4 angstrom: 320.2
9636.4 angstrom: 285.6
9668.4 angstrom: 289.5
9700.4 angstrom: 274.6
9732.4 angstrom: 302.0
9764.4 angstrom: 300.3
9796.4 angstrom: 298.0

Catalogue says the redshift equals 0.548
